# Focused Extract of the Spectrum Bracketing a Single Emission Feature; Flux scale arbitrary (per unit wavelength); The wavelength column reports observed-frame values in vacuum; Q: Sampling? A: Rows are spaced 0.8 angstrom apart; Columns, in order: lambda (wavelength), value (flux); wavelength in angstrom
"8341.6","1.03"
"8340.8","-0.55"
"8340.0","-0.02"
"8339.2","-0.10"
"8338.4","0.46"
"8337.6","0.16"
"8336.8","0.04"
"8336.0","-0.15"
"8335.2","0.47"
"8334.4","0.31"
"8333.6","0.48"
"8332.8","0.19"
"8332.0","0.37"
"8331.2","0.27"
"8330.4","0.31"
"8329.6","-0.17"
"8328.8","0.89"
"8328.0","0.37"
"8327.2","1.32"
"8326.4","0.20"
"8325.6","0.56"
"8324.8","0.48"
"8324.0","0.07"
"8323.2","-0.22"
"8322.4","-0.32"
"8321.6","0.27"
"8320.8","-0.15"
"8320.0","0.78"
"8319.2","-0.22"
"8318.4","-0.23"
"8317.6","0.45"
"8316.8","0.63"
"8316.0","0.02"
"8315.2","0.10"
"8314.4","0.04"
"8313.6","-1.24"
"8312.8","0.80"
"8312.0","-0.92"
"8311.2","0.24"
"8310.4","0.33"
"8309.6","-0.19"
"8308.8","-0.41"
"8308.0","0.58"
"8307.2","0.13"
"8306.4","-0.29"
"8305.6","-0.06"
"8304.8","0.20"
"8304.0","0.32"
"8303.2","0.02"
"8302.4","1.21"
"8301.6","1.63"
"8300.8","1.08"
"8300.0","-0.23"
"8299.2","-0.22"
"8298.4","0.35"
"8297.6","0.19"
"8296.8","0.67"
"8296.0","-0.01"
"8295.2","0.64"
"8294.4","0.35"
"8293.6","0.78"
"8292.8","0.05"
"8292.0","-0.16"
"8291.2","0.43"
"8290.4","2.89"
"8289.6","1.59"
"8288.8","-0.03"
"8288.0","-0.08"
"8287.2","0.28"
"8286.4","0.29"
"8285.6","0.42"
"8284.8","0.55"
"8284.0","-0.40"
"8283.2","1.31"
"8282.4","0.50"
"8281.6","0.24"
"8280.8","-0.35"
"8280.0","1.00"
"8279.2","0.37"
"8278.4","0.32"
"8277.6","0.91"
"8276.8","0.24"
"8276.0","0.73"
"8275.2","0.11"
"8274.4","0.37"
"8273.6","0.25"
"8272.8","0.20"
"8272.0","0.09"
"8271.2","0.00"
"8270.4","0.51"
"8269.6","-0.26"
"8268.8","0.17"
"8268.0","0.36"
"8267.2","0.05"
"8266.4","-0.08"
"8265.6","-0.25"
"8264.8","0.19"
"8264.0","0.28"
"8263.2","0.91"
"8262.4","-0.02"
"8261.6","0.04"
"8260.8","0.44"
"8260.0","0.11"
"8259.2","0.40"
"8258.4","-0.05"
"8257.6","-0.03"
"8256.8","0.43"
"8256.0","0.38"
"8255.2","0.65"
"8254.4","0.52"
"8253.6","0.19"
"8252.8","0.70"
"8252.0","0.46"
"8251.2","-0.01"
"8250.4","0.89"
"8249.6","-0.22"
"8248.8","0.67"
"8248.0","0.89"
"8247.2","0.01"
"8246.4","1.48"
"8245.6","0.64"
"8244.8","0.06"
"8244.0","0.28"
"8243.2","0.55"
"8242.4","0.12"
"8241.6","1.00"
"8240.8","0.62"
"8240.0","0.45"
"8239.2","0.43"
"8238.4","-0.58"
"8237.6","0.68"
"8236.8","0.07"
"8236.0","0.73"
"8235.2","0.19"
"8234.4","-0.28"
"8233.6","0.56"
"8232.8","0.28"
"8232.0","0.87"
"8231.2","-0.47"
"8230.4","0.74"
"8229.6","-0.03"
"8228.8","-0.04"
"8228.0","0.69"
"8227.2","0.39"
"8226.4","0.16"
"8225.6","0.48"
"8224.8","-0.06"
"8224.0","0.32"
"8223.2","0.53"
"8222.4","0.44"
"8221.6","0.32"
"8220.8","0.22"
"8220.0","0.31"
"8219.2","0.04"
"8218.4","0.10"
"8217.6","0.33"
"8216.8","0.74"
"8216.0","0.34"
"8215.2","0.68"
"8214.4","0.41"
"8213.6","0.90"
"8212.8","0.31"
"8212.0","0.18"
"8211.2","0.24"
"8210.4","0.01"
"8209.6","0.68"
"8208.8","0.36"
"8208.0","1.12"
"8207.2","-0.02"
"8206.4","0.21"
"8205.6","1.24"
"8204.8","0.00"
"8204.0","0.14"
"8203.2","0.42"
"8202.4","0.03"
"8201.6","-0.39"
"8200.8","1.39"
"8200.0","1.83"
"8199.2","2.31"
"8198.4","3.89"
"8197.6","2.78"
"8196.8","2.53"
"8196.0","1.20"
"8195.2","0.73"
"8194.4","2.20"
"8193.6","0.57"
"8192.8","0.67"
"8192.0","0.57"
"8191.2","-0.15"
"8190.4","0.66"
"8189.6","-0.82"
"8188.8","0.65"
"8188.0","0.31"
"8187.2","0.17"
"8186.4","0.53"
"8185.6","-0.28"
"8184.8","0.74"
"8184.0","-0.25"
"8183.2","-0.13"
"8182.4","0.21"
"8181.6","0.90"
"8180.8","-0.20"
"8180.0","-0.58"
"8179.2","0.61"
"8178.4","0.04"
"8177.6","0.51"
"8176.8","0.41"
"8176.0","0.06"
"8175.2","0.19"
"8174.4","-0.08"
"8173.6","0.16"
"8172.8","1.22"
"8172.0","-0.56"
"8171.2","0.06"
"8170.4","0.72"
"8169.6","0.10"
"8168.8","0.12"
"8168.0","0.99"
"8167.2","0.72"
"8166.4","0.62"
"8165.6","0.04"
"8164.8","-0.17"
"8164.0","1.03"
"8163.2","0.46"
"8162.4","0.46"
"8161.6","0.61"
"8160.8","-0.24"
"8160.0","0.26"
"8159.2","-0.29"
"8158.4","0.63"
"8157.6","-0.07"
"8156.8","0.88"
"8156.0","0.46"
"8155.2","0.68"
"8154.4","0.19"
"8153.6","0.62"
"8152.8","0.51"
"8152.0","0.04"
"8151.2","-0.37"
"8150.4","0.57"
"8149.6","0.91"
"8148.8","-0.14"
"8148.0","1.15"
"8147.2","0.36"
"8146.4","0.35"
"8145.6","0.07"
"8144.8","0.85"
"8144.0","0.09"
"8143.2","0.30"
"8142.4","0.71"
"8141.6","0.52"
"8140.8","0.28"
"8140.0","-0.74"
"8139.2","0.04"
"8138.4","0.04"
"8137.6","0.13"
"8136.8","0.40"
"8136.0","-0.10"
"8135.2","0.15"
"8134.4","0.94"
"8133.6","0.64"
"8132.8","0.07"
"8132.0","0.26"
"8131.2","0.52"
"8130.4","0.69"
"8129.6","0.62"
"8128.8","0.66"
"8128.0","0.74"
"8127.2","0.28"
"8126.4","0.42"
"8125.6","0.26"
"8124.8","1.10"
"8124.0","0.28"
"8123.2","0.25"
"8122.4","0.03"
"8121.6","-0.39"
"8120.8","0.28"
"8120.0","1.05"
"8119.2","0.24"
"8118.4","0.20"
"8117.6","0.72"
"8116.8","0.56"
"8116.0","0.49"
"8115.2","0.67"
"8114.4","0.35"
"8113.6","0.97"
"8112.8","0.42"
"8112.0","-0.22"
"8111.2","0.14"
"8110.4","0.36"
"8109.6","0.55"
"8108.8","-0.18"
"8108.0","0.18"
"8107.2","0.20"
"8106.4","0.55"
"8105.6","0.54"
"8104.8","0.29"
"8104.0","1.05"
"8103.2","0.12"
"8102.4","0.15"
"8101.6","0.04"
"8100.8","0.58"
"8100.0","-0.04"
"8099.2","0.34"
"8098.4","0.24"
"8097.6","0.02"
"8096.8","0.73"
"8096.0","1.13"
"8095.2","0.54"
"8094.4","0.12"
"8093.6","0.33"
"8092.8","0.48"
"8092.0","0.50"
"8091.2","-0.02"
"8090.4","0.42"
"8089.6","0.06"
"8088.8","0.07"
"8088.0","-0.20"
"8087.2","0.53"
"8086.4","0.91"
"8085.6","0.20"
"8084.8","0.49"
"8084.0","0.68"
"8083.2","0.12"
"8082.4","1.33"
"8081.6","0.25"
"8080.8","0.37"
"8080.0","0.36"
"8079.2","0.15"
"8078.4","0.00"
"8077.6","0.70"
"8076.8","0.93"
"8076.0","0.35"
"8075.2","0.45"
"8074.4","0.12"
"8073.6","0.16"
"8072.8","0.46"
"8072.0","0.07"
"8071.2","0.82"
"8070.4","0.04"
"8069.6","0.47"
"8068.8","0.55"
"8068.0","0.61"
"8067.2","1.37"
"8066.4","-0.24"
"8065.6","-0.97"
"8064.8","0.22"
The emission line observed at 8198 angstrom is Hgamma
